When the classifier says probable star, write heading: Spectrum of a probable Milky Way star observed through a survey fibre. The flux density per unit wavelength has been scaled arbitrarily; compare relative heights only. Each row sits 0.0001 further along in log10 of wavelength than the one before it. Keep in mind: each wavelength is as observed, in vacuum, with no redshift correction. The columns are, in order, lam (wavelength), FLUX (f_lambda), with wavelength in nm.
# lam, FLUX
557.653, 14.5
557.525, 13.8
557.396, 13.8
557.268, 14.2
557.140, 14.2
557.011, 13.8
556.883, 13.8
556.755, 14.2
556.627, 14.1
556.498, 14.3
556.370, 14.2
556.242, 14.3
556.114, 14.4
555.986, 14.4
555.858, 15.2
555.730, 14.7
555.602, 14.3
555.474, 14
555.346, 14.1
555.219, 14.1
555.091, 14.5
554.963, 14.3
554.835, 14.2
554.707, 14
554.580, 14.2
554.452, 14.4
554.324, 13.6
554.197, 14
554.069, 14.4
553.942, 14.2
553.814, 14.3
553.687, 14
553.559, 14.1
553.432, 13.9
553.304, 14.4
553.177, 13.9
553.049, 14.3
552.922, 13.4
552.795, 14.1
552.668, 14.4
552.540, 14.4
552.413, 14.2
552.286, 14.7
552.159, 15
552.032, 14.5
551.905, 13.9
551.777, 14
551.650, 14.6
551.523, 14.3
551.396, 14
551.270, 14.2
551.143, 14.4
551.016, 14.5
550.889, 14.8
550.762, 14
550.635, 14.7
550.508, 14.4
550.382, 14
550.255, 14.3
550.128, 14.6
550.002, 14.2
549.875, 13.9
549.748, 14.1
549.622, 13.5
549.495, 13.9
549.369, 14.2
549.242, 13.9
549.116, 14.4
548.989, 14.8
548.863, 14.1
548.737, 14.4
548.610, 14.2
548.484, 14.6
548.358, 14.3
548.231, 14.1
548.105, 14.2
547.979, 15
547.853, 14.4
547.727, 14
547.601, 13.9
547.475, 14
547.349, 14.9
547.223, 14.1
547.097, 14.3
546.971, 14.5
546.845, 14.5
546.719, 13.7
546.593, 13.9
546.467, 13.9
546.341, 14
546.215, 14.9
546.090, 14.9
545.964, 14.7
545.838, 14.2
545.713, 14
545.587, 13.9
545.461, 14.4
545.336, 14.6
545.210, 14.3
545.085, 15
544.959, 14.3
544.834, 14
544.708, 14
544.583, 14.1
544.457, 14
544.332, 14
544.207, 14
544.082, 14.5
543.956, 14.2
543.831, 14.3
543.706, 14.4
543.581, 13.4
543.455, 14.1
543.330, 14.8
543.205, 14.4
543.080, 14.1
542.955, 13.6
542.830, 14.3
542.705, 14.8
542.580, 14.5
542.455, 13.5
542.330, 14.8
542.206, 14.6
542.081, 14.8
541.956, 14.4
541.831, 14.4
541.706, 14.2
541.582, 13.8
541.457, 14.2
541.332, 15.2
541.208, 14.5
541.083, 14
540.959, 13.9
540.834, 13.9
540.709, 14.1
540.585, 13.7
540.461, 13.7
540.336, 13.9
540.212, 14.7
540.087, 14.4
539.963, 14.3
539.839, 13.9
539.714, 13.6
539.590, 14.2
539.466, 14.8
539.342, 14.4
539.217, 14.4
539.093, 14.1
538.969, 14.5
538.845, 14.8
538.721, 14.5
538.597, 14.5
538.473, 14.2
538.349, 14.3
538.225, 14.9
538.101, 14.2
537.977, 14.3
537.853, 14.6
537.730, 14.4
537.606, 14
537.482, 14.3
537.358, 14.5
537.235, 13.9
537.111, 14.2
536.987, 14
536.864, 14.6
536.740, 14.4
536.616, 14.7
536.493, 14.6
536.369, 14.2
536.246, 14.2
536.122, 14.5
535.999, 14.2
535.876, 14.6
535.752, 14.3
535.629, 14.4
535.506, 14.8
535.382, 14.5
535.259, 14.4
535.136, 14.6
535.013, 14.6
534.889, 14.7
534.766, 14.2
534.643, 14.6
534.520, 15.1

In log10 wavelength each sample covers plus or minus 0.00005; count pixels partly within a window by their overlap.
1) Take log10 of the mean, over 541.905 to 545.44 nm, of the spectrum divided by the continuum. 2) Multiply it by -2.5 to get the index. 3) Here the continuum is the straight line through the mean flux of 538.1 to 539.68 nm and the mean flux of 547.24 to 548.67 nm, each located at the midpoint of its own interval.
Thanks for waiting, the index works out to 0.01 mag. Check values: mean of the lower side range 14.4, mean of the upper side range 14.3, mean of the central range 14.3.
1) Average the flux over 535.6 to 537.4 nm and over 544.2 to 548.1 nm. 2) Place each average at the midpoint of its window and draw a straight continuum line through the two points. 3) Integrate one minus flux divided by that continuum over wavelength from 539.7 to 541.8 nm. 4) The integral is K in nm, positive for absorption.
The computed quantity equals 0.03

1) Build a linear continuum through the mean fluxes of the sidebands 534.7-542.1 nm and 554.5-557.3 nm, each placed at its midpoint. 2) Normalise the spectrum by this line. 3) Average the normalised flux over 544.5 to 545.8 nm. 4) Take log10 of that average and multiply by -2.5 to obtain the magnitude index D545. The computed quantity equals 0.004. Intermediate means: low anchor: 14.3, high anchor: 14.3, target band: 14.3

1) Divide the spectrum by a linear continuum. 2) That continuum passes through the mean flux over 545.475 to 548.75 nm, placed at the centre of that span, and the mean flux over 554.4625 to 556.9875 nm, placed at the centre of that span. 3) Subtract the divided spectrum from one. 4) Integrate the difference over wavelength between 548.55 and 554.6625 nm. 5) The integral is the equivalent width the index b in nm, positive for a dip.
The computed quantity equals 0.02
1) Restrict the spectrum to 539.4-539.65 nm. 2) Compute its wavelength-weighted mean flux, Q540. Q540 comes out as 14.5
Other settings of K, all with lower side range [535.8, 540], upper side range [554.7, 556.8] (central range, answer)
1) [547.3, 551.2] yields 0.013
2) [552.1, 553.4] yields 0.005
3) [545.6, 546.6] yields 0.001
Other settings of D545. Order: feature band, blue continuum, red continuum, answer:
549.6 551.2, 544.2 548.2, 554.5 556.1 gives 0.00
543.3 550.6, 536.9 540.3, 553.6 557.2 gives 0.00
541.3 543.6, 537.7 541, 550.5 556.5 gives 0.00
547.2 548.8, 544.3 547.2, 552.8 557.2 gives -0.01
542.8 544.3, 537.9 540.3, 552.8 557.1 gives 0.01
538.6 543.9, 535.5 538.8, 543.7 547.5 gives 0.00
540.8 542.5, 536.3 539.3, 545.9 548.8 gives 0.00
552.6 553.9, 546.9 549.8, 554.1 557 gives 0.01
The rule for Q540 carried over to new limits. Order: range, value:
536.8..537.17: 14.3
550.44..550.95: 14.5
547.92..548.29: 14.4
